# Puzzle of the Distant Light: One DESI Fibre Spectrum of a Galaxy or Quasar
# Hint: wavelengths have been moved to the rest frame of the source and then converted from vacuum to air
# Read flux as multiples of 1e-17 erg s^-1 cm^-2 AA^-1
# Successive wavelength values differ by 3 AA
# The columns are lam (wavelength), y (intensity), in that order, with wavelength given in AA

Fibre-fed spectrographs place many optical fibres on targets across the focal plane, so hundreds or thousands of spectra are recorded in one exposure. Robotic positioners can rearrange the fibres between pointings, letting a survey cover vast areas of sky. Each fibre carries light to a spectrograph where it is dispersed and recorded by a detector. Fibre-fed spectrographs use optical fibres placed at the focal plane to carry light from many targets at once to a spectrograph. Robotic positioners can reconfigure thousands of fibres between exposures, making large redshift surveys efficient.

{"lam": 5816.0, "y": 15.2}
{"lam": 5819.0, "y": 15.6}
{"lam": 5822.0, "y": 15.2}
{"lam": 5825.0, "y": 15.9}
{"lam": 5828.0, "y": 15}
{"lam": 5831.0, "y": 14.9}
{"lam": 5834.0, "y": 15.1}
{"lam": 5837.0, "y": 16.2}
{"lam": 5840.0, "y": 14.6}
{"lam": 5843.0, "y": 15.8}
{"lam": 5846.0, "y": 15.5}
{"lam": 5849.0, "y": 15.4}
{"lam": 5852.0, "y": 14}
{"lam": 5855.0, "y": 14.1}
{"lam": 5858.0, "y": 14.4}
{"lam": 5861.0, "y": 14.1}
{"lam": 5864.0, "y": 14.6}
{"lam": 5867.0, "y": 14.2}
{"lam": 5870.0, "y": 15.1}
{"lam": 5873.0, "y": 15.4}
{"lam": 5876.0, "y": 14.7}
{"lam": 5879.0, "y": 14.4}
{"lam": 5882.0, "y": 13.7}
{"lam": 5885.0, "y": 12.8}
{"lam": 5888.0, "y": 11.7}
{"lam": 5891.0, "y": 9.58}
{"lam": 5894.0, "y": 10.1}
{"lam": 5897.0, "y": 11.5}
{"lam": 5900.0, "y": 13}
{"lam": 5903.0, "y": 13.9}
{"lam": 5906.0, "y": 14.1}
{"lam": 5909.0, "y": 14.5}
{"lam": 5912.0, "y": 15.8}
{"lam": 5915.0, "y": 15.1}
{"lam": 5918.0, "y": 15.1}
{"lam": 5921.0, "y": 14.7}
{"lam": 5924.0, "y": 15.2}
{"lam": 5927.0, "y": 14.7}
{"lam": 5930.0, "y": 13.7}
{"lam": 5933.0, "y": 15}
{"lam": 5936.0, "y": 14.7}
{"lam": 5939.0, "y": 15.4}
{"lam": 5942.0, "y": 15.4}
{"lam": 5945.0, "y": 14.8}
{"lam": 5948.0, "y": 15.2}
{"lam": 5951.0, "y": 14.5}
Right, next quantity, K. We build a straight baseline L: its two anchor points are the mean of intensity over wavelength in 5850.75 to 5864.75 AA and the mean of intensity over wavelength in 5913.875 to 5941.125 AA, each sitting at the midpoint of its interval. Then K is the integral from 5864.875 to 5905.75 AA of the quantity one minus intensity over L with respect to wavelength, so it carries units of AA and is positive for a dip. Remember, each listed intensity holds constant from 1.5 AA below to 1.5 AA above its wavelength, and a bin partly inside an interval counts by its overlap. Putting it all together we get 3.75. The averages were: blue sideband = 14.2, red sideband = 14.9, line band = 13.1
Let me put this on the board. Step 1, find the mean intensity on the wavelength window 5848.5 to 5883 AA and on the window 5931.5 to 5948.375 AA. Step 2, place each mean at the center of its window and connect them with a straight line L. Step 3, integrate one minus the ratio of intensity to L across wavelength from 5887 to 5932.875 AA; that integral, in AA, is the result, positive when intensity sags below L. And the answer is 3.9 AA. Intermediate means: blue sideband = 14.5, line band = 13.6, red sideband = 15.1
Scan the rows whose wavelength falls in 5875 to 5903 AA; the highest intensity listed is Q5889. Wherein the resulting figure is 14.7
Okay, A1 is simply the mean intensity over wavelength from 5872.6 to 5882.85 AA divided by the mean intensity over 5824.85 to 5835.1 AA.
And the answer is 0.96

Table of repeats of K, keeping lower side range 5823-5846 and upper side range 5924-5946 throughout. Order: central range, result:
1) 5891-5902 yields 2.7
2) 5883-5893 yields 2.4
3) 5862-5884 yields 0.9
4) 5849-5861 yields 0.7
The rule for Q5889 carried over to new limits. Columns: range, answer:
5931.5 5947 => 15.4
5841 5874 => 15.8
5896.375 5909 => 14.5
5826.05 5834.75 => 15.1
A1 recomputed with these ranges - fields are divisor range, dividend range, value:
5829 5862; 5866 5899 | 0.87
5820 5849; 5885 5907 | 0.78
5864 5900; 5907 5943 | 1.14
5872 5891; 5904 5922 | 1.11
